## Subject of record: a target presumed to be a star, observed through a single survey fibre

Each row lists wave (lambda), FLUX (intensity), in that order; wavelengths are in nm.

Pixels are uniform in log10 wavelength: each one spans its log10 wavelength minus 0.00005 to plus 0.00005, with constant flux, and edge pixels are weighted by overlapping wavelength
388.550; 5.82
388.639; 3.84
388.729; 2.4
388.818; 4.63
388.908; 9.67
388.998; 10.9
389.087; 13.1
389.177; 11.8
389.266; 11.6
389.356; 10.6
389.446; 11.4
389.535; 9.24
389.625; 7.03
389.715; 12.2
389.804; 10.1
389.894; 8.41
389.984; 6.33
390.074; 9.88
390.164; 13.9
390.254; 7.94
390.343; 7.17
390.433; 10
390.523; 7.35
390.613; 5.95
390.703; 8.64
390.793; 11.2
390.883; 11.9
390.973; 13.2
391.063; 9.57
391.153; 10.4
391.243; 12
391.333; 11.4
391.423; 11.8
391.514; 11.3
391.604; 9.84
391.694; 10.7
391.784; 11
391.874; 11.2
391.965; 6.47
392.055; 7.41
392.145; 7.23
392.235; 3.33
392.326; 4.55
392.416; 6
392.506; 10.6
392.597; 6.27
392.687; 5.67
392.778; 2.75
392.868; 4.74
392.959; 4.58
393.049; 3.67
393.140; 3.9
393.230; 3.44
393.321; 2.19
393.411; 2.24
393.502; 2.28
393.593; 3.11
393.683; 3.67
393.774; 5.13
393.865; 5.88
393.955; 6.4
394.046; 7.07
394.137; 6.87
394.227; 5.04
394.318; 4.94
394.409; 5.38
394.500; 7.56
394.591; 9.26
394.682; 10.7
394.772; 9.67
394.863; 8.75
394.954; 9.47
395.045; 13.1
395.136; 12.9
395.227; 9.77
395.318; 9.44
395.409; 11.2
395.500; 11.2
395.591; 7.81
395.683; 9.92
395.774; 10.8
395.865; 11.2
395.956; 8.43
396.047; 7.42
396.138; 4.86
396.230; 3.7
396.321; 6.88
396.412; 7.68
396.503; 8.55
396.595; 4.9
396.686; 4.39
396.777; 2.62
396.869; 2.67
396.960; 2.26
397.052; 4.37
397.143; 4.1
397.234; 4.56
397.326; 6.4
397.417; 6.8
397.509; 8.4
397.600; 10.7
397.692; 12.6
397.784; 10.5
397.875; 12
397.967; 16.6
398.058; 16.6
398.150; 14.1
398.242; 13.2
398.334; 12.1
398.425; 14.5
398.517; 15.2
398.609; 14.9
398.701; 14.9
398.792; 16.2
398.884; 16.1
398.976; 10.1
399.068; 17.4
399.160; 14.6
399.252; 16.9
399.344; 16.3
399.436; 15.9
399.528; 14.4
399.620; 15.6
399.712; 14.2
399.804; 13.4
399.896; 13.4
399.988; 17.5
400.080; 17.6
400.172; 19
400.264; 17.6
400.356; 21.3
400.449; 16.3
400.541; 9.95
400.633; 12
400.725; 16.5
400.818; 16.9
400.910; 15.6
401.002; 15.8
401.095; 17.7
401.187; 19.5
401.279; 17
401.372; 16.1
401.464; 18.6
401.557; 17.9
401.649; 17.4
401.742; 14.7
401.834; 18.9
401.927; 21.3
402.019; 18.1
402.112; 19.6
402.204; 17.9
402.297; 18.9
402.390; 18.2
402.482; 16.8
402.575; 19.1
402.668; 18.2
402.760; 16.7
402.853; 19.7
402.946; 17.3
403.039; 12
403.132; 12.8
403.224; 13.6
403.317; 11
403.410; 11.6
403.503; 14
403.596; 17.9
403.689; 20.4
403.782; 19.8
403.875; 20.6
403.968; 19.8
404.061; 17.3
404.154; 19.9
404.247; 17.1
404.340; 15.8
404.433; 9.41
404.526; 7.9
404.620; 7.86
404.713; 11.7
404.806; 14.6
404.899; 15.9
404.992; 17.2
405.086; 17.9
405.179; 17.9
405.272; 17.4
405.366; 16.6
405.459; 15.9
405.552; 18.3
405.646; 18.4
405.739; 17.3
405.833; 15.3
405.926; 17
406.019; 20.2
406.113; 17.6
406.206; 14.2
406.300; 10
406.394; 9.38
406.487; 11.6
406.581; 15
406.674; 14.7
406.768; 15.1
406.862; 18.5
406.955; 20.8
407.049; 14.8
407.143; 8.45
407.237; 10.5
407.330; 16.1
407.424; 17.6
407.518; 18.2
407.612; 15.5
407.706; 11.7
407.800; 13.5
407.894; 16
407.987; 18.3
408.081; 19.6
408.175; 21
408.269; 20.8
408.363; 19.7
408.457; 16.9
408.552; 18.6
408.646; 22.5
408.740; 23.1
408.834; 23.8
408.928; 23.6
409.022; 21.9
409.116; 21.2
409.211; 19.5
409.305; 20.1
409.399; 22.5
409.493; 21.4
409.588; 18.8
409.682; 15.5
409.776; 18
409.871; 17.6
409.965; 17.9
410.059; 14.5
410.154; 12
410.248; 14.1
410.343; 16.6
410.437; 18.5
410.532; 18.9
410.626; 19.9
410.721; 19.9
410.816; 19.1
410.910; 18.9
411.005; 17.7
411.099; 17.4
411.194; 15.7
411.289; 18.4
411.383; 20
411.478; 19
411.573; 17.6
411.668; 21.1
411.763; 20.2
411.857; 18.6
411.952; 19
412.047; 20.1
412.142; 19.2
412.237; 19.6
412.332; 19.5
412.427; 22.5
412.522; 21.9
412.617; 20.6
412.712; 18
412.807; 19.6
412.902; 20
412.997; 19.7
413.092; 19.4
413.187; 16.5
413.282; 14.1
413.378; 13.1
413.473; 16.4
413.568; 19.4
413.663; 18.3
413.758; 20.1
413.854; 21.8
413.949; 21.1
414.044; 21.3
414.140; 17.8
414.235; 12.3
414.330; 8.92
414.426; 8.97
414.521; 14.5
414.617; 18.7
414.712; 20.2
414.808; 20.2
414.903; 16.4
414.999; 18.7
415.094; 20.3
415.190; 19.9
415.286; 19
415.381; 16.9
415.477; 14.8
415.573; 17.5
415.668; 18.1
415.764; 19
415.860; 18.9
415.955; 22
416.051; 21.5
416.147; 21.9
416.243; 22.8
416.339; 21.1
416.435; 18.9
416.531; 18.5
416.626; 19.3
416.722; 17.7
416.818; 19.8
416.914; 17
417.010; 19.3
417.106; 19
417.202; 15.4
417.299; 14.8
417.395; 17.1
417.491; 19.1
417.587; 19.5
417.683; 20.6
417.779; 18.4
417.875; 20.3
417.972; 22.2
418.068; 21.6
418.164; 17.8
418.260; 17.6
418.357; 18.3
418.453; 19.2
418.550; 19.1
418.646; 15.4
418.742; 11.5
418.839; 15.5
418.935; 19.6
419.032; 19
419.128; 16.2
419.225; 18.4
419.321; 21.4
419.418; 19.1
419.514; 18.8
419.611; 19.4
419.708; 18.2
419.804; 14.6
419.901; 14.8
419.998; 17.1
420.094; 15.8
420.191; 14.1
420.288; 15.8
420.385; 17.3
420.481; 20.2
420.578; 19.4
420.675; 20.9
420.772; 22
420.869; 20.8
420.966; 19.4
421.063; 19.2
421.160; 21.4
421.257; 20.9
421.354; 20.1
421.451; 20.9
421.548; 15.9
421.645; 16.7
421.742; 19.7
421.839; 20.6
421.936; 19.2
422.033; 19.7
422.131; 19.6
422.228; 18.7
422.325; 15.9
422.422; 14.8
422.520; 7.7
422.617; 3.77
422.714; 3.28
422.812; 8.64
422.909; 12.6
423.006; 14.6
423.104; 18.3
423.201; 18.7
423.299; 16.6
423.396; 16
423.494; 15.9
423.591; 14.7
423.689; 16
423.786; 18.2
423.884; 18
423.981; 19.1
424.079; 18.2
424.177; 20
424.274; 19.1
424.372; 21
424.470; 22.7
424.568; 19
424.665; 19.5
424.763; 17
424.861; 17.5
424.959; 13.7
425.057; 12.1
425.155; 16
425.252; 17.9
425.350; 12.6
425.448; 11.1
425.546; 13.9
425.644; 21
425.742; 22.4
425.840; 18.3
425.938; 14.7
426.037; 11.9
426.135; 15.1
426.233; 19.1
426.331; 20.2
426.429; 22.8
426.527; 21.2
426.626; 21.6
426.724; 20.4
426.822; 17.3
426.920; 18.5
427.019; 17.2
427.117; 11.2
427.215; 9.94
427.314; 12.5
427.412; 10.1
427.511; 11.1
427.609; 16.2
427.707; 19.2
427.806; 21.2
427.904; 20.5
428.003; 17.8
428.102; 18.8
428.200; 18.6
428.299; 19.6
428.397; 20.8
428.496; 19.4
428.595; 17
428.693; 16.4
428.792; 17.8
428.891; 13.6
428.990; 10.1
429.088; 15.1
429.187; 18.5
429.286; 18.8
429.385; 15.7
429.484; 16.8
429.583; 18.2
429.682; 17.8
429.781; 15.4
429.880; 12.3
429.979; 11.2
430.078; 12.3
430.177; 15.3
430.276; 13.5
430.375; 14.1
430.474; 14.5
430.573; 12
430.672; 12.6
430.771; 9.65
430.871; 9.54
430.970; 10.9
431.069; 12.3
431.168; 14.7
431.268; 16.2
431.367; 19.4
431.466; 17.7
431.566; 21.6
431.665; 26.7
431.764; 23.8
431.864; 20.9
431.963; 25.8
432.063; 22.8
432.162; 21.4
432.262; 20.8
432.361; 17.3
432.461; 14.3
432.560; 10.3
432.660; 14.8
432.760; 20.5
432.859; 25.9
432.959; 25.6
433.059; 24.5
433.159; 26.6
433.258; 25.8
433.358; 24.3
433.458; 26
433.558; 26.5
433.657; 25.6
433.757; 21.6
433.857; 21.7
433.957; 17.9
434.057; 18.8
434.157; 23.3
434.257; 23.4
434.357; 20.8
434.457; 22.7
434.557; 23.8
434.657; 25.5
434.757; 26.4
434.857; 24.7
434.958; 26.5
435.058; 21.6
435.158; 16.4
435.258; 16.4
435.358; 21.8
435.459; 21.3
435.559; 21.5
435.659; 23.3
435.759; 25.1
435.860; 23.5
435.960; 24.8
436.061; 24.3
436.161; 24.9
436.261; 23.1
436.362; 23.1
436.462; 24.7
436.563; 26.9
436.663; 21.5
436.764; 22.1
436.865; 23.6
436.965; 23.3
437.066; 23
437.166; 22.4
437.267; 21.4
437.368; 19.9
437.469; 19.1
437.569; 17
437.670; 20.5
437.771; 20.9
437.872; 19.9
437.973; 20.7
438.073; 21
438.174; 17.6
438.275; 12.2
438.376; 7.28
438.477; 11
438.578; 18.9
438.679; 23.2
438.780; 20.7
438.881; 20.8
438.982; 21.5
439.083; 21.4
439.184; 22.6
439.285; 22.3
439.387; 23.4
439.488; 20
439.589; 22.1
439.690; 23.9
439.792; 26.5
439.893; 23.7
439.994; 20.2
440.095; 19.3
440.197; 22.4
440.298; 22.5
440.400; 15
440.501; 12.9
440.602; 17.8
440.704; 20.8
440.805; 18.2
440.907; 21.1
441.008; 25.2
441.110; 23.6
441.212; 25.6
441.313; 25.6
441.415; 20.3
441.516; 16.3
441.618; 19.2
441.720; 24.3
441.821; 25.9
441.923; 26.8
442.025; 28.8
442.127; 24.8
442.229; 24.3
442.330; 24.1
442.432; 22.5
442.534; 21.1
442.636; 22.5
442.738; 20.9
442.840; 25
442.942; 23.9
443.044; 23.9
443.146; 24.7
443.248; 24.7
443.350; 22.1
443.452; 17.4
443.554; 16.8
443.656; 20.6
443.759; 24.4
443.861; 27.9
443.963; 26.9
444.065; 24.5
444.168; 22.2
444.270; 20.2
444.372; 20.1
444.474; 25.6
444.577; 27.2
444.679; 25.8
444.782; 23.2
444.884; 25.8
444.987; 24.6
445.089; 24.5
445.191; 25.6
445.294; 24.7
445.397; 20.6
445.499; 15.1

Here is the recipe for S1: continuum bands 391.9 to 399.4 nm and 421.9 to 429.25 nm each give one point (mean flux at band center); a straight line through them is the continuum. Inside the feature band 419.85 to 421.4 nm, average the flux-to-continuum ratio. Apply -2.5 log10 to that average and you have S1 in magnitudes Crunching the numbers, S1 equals -0.23 mag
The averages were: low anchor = 8.42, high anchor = 16.5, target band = 18.7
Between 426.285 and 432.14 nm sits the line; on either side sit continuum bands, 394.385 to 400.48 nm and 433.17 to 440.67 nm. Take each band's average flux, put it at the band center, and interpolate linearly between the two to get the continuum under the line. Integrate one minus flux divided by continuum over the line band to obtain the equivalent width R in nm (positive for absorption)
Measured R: 0.83 nm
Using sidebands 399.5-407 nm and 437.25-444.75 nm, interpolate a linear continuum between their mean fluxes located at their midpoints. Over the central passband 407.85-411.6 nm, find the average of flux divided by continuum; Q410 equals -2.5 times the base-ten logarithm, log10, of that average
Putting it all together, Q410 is -0.11 mag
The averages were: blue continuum 16.2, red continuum 21.6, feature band 18.9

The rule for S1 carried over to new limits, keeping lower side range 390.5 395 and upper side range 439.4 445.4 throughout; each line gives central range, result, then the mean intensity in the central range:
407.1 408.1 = -0.25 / 14.9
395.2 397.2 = 0.19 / 6.96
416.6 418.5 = -0.24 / 18.7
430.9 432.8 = 0.06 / 18.4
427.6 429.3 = 0.04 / 17.8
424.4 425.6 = 0.07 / 16.2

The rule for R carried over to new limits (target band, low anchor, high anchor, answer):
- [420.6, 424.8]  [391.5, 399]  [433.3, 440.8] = -0.12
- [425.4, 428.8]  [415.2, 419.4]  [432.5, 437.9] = 0.56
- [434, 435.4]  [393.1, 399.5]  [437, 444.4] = -0.18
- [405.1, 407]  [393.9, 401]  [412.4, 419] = -0.21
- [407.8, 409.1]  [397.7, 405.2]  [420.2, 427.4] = -0.32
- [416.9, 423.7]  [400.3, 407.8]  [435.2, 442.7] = 0.44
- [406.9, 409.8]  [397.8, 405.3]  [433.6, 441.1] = -0.24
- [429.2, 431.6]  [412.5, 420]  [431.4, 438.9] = 0.70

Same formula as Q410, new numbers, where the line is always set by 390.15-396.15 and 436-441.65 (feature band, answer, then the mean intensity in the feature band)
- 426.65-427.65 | 0.198 mag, 14.6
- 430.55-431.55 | 0.328 mag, 13.8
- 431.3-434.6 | -0.141 mag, 21.9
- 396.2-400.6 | -0.245 mag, 11.9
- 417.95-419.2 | -0.180 mag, 17.8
